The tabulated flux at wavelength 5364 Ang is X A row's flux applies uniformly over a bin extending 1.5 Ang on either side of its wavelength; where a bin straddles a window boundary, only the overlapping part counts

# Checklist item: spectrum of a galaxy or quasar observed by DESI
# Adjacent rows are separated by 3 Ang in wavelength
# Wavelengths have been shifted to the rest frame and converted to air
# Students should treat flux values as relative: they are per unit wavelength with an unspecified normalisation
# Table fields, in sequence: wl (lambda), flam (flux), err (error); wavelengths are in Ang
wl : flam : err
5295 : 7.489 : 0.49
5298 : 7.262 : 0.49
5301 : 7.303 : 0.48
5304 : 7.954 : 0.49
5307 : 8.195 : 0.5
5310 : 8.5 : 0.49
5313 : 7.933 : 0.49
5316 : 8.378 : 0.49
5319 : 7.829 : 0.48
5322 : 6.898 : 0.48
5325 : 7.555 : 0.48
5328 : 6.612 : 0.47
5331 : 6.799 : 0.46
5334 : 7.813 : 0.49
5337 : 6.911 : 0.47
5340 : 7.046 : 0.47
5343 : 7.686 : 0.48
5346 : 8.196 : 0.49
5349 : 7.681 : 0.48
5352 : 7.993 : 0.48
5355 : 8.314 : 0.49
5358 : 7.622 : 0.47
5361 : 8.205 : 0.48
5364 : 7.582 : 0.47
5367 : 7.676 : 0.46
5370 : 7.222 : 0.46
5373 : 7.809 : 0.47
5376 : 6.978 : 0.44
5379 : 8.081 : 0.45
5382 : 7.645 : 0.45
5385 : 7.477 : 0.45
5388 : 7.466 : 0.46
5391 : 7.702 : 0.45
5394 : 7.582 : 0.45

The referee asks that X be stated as 7.582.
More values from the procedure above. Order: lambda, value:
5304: 7.954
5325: 7.555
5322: 6.898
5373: 7.809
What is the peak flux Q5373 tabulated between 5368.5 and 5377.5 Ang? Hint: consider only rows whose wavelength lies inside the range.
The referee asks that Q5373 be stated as 7.809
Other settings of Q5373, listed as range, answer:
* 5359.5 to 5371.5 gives 8.205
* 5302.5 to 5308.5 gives 8.195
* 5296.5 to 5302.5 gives 7.303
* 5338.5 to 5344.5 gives 7.686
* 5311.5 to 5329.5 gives 8.378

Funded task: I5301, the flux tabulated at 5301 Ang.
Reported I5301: 7.303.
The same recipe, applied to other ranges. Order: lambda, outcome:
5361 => 8.205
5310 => 8.5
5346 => 8.196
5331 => 6.799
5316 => 8.378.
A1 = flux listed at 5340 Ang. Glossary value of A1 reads 7.046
